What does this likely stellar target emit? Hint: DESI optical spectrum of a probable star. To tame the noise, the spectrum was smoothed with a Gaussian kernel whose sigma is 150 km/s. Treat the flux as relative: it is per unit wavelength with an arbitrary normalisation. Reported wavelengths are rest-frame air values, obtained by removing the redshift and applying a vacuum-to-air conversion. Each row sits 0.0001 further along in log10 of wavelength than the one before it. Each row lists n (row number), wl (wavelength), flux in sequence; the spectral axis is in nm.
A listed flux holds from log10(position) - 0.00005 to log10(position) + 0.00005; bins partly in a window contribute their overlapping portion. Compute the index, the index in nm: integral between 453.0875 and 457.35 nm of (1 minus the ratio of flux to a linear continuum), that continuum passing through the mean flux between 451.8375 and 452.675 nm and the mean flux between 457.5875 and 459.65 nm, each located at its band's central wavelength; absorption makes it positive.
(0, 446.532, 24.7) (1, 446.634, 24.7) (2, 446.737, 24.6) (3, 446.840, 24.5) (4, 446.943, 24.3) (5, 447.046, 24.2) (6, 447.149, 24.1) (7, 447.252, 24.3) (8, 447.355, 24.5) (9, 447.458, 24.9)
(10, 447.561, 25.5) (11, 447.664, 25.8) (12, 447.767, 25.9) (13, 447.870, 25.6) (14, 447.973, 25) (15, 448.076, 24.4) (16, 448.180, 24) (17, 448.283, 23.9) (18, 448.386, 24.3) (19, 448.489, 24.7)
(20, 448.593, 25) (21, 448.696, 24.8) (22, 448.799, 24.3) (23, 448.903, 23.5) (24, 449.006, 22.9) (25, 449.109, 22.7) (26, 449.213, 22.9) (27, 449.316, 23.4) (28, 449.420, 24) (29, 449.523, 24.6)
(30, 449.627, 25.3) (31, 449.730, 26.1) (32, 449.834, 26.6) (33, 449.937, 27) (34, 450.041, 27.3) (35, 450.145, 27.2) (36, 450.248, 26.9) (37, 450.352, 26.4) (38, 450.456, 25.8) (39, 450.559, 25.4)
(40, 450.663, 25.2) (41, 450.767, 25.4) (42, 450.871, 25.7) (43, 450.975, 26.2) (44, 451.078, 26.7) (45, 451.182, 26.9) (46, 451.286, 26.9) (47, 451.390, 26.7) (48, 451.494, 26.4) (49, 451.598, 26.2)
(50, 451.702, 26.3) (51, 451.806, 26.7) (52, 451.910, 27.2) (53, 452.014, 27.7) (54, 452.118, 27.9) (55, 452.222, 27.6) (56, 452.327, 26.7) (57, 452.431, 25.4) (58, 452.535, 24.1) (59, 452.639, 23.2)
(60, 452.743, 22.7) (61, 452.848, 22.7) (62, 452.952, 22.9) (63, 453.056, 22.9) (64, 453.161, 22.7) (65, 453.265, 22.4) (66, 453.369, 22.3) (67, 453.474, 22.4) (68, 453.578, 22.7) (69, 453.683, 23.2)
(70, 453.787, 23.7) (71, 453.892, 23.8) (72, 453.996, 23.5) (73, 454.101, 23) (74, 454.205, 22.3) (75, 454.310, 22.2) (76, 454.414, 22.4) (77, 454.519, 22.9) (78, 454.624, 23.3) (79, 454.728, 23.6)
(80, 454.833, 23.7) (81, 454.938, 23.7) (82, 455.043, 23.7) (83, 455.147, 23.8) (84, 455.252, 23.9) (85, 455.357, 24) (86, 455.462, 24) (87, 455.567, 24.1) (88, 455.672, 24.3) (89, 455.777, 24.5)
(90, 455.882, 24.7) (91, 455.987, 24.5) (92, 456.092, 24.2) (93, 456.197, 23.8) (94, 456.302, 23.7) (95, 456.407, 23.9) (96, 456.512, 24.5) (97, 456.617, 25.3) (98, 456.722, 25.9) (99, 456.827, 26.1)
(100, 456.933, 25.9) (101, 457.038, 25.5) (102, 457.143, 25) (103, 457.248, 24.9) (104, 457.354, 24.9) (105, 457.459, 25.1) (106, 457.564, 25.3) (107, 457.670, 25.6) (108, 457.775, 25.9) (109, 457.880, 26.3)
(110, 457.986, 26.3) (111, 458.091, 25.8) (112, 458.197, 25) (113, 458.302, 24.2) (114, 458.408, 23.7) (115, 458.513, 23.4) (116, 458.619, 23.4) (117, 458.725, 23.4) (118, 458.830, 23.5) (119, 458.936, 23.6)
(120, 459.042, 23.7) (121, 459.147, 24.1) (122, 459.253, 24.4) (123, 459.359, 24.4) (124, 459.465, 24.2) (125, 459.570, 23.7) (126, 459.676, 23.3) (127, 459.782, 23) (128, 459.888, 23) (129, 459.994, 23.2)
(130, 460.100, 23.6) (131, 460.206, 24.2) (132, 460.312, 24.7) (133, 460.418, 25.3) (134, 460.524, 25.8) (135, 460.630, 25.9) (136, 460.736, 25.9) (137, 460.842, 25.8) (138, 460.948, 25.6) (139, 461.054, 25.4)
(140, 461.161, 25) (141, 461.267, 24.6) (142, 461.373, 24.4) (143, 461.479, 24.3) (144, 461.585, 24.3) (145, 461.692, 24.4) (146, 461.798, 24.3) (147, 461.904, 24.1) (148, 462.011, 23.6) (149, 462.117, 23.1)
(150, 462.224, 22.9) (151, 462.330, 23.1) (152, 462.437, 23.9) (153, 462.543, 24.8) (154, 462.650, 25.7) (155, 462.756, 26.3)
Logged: 0.26 nm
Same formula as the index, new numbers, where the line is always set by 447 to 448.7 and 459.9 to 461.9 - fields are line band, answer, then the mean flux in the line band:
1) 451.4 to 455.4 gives 0.10 nm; 24.1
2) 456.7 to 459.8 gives 0.01 nm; 24.7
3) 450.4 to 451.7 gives -0.07 nm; 26.1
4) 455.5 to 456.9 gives 0.01 nm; 24.6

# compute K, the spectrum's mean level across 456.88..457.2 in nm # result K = 25.5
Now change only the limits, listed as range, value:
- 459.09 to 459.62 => 24.2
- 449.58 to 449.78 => 25.8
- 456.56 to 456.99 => 25.8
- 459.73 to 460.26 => 23.4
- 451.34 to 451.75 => 26.4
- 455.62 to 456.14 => 24.4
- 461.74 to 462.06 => 24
